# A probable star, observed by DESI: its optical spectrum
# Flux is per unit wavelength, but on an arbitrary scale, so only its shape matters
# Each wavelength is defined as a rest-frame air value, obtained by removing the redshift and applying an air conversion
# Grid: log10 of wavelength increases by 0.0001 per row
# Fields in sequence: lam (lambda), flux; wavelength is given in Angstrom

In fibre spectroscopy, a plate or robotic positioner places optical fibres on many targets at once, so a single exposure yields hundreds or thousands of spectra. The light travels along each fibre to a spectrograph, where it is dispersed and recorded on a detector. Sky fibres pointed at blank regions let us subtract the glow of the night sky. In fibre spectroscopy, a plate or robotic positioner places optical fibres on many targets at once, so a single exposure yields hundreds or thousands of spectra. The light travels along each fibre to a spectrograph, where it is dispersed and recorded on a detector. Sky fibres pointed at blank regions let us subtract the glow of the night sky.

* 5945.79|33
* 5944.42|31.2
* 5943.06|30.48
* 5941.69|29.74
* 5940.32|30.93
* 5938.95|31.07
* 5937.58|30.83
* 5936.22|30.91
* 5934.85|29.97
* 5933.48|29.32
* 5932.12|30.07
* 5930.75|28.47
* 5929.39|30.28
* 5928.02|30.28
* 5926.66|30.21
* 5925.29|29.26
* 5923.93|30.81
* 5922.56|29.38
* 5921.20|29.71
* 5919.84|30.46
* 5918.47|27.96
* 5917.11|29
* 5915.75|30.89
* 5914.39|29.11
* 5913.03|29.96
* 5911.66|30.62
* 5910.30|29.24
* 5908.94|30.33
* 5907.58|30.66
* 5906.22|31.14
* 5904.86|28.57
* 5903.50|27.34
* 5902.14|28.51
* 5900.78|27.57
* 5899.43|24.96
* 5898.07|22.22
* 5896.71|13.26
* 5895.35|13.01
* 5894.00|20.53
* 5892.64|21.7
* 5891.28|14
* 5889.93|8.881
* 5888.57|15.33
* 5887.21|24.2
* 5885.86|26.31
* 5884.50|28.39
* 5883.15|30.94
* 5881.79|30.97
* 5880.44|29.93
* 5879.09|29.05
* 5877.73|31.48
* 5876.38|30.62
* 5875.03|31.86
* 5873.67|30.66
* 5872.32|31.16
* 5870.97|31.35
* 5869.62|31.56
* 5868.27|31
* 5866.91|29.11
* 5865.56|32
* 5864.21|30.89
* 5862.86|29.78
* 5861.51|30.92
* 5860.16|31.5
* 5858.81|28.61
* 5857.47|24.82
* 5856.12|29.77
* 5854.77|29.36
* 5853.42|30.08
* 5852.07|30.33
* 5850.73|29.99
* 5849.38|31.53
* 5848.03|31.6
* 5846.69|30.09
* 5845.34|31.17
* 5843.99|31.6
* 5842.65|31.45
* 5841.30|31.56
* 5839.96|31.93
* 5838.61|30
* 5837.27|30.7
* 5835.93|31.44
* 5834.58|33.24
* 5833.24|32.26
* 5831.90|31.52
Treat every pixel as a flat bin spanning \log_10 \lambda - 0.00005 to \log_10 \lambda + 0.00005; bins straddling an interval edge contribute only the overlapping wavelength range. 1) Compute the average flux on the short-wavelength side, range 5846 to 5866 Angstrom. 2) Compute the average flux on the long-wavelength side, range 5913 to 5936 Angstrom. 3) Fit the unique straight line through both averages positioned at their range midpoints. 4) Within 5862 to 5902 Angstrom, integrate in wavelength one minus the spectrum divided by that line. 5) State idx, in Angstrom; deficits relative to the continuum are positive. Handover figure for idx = 5.27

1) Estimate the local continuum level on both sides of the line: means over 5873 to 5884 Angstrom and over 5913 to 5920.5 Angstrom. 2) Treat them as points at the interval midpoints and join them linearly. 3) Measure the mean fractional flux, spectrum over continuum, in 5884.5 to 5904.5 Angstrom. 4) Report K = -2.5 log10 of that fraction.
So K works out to 0.40 mag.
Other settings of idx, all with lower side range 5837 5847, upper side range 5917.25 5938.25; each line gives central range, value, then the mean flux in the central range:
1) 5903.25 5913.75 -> 0.10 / 29.8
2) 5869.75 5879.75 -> -0.10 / 30.9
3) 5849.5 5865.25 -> 0.57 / 29.8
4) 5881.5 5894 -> 3.49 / 21.9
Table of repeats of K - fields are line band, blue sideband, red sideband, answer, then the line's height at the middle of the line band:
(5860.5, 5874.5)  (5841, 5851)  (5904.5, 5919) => -0.01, 30.7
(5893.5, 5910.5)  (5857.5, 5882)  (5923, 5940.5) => 0.20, 30.3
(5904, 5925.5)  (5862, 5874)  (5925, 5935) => 0.01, 30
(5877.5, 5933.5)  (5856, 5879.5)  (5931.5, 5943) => 0.14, 30.4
